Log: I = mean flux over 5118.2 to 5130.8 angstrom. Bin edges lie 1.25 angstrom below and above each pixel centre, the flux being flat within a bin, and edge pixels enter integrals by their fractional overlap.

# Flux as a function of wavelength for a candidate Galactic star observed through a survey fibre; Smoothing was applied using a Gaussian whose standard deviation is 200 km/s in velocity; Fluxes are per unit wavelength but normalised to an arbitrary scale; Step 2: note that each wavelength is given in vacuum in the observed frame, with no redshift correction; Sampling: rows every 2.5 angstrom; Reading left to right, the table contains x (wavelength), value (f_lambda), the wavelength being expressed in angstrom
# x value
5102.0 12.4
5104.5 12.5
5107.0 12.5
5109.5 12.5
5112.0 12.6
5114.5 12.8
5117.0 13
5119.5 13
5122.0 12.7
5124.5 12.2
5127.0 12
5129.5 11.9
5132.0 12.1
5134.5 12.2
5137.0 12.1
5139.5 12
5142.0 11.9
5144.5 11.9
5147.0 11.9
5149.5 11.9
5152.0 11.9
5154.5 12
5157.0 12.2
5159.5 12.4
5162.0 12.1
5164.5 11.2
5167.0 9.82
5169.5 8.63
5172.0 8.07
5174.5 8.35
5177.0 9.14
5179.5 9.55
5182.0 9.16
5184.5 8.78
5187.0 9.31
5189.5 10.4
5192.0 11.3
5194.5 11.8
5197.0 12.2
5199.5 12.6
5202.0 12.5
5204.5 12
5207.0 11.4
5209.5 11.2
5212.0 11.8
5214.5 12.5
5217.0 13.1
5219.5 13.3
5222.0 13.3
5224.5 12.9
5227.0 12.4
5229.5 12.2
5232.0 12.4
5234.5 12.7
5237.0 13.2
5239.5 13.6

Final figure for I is 12.4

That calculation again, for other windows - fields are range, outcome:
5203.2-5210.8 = 11.5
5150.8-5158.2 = 12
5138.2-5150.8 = 11.9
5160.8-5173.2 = 9.96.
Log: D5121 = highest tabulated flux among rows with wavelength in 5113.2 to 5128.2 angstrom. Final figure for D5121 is 13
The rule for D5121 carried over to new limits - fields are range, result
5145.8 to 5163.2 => 12.4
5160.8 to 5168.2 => 12.1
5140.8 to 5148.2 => 11.9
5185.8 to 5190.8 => 10.4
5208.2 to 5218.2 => 13.1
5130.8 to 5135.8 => 12.2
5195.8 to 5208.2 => 12.6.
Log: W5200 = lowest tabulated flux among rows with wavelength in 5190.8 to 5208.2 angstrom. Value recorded 11.3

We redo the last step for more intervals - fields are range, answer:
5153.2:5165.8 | 11.2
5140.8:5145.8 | 11.9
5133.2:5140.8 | 12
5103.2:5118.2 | 12.5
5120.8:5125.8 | 12.2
